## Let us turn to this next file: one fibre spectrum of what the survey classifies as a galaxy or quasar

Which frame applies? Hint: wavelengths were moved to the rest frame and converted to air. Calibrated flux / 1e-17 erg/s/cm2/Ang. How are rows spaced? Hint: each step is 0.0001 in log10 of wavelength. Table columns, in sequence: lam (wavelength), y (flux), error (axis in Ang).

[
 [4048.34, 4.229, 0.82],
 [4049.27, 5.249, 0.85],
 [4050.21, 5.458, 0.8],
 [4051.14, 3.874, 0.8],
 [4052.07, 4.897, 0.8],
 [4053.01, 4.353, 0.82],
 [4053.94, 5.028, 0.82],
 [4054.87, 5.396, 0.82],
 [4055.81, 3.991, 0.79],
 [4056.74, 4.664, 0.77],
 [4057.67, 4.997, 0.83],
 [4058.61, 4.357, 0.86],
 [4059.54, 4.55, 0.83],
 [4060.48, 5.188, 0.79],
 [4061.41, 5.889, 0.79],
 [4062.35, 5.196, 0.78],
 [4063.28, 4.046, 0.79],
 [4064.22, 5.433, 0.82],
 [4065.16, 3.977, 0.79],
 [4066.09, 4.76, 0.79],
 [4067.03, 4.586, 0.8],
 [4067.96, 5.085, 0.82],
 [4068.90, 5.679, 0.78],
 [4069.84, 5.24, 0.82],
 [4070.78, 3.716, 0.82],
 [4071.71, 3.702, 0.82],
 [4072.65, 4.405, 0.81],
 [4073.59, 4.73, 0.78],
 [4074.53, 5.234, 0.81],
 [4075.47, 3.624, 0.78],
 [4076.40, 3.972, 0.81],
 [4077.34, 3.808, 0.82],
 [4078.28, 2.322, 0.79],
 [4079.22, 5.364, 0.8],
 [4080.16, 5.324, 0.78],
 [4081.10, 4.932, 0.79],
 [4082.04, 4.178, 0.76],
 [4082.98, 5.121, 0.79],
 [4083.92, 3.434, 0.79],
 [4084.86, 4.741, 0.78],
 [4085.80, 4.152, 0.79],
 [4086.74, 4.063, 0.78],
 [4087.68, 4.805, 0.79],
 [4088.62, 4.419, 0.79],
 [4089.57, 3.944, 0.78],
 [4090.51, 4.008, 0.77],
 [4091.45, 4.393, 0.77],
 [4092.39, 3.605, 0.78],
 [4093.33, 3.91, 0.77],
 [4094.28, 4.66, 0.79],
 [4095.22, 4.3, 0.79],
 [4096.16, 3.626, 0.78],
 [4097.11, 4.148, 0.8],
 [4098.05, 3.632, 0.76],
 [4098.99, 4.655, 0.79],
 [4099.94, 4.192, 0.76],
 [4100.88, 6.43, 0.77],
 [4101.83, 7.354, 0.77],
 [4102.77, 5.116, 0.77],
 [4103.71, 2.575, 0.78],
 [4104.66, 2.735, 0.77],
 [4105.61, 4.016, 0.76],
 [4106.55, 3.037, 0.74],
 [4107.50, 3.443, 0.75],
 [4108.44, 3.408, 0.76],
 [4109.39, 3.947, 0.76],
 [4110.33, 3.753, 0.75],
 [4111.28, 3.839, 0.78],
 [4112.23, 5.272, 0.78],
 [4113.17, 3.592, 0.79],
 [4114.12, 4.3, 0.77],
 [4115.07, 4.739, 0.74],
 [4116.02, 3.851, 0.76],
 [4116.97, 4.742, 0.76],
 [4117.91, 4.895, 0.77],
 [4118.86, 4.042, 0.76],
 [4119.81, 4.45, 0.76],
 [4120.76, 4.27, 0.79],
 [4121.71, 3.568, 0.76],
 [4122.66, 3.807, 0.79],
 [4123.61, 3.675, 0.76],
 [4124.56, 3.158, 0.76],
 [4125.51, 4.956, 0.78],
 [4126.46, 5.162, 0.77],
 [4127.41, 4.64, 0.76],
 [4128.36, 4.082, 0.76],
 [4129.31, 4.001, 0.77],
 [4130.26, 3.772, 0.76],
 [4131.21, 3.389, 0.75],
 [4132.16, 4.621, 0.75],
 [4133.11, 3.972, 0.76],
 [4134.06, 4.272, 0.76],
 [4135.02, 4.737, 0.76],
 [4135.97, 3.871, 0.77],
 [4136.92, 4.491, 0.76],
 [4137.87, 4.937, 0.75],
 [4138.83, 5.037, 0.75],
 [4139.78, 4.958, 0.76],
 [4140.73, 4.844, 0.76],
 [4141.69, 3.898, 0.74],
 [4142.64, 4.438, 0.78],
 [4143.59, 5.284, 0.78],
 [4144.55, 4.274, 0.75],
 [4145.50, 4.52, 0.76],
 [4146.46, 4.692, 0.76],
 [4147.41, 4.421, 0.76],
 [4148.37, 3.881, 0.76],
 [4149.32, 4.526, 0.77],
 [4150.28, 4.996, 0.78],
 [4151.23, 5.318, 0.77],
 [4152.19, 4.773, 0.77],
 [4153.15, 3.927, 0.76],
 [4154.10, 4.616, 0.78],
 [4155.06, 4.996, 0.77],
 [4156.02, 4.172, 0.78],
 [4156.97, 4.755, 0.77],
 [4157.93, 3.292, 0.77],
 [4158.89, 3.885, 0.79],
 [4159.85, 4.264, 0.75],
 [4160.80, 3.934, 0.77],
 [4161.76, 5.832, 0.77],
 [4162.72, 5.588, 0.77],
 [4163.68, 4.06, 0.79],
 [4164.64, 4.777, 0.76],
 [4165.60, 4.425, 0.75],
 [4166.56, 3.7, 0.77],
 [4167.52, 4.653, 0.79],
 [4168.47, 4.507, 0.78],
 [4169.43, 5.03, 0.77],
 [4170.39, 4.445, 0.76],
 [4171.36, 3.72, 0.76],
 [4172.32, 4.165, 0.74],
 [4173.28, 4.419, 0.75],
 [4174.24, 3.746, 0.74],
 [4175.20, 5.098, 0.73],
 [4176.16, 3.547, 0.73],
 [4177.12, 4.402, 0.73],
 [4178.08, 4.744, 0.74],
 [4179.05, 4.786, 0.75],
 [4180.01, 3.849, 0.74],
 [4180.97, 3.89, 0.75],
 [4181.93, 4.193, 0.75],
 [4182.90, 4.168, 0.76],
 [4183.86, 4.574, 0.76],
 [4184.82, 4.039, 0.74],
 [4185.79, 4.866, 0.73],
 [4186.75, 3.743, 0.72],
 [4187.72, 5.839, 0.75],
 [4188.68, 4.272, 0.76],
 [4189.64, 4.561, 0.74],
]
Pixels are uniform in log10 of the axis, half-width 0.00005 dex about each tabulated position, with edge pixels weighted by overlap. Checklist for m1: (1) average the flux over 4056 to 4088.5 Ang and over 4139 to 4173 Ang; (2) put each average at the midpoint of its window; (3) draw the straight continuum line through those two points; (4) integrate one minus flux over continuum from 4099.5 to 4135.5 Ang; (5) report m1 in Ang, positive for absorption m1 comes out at 2.59 Ang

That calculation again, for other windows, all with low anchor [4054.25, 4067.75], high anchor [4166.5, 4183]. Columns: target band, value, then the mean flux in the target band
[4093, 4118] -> 2.08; 4.22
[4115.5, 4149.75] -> 1.10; 4.34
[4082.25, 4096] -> 1.29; 4.24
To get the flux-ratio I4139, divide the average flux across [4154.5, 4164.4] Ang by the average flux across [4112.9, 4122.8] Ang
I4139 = 1.06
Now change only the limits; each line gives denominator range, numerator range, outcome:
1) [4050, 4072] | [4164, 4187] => 0.91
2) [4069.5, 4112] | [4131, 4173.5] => 1.06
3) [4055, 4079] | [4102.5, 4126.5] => 0.88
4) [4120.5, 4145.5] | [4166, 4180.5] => 1.00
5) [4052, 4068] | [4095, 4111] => 0.86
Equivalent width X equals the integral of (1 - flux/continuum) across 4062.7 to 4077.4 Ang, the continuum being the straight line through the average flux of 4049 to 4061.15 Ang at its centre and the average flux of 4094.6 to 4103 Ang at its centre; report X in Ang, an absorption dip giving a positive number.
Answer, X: 0.8 Ang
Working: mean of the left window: 4.78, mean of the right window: 4.82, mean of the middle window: 4.53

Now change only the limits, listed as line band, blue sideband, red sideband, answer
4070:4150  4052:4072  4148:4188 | 5.8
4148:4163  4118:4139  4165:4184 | -0.9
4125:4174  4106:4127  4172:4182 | -3.3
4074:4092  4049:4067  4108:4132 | 0.9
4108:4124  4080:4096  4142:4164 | 1.0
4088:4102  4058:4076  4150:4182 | 0.6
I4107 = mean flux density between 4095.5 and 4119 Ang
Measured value 4.22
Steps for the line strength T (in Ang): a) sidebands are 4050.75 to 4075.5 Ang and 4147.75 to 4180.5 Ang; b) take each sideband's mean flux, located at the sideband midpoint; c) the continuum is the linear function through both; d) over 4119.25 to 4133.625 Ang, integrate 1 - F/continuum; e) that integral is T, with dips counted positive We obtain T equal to 1.4 Ang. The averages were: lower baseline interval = 4.71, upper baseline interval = 4.44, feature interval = 4.1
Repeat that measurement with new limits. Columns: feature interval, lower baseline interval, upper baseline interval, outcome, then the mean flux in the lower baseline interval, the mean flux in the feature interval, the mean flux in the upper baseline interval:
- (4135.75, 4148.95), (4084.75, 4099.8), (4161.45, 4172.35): -0.33 Ang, 4.18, 4.55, 4.57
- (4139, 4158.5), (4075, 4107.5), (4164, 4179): -0.91 Ang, 4.24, 4.53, 4.37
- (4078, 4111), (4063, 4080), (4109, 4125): 0.39 Ang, 4.45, 4.23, 4.11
